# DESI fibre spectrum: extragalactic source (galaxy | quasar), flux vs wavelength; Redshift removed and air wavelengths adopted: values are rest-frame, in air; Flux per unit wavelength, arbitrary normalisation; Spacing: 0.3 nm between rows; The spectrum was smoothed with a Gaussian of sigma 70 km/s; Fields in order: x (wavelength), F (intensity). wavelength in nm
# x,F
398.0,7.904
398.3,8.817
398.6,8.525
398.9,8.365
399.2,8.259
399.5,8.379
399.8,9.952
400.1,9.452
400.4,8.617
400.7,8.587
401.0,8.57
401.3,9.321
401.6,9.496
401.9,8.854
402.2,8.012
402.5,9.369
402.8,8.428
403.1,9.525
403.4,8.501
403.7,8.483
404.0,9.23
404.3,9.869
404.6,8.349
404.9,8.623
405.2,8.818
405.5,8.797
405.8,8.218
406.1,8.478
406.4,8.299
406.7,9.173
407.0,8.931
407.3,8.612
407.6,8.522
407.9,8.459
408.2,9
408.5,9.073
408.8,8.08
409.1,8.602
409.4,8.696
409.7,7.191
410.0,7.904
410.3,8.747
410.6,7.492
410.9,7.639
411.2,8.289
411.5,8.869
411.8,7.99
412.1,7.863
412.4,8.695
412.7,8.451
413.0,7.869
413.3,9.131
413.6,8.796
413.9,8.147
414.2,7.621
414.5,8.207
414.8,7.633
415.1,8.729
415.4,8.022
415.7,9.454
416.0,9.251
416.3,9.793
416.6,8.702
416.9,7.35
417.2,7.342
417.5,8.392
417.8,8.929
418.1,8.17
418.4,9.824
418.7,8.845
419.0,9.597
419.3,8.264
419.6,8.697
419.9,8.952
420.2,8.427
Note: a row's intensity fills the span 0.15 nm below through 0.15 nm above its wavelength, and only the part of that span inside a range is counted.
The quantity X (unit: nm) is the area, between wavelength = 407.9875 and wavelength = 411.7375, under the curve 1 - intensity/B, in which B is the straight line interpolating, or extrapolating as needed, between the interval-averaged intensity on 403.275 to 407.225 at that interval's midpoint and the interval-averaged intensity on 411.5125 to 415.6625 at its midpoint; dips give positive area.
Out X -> 0.091 nm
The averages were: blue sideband 8.75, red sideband 8.3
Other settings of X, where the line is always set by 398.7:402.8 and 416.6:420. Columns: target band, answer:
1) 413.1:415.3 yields 0.09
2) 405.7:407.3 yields 0.02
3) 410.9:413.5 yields 0.09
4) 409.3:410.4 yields 0.08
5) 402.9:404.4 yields -0.05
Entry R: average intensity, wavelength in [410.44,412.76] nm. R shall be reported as 8.15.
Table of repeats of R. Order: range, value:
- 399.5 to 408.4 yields 8.84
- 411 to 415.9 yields 8.36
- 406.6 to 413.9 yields 8.41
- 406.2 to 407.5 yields 8.73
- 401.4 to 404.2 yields 8.9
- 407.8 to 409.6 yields 8.62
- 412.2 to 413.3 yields 8.42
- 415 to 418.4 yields 8.61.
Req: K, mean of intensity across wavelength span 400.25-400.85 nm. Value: 8.6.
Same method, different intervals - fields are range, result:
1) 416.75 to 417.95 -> 8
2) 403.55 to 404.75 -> 8.98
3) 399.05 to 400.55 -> 8.93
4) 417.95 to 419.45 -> 8.94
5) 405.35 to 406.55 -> 8.45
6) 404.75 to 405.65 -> 8.75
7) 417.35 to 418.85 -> 8.83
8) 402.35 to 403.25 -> 9.11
